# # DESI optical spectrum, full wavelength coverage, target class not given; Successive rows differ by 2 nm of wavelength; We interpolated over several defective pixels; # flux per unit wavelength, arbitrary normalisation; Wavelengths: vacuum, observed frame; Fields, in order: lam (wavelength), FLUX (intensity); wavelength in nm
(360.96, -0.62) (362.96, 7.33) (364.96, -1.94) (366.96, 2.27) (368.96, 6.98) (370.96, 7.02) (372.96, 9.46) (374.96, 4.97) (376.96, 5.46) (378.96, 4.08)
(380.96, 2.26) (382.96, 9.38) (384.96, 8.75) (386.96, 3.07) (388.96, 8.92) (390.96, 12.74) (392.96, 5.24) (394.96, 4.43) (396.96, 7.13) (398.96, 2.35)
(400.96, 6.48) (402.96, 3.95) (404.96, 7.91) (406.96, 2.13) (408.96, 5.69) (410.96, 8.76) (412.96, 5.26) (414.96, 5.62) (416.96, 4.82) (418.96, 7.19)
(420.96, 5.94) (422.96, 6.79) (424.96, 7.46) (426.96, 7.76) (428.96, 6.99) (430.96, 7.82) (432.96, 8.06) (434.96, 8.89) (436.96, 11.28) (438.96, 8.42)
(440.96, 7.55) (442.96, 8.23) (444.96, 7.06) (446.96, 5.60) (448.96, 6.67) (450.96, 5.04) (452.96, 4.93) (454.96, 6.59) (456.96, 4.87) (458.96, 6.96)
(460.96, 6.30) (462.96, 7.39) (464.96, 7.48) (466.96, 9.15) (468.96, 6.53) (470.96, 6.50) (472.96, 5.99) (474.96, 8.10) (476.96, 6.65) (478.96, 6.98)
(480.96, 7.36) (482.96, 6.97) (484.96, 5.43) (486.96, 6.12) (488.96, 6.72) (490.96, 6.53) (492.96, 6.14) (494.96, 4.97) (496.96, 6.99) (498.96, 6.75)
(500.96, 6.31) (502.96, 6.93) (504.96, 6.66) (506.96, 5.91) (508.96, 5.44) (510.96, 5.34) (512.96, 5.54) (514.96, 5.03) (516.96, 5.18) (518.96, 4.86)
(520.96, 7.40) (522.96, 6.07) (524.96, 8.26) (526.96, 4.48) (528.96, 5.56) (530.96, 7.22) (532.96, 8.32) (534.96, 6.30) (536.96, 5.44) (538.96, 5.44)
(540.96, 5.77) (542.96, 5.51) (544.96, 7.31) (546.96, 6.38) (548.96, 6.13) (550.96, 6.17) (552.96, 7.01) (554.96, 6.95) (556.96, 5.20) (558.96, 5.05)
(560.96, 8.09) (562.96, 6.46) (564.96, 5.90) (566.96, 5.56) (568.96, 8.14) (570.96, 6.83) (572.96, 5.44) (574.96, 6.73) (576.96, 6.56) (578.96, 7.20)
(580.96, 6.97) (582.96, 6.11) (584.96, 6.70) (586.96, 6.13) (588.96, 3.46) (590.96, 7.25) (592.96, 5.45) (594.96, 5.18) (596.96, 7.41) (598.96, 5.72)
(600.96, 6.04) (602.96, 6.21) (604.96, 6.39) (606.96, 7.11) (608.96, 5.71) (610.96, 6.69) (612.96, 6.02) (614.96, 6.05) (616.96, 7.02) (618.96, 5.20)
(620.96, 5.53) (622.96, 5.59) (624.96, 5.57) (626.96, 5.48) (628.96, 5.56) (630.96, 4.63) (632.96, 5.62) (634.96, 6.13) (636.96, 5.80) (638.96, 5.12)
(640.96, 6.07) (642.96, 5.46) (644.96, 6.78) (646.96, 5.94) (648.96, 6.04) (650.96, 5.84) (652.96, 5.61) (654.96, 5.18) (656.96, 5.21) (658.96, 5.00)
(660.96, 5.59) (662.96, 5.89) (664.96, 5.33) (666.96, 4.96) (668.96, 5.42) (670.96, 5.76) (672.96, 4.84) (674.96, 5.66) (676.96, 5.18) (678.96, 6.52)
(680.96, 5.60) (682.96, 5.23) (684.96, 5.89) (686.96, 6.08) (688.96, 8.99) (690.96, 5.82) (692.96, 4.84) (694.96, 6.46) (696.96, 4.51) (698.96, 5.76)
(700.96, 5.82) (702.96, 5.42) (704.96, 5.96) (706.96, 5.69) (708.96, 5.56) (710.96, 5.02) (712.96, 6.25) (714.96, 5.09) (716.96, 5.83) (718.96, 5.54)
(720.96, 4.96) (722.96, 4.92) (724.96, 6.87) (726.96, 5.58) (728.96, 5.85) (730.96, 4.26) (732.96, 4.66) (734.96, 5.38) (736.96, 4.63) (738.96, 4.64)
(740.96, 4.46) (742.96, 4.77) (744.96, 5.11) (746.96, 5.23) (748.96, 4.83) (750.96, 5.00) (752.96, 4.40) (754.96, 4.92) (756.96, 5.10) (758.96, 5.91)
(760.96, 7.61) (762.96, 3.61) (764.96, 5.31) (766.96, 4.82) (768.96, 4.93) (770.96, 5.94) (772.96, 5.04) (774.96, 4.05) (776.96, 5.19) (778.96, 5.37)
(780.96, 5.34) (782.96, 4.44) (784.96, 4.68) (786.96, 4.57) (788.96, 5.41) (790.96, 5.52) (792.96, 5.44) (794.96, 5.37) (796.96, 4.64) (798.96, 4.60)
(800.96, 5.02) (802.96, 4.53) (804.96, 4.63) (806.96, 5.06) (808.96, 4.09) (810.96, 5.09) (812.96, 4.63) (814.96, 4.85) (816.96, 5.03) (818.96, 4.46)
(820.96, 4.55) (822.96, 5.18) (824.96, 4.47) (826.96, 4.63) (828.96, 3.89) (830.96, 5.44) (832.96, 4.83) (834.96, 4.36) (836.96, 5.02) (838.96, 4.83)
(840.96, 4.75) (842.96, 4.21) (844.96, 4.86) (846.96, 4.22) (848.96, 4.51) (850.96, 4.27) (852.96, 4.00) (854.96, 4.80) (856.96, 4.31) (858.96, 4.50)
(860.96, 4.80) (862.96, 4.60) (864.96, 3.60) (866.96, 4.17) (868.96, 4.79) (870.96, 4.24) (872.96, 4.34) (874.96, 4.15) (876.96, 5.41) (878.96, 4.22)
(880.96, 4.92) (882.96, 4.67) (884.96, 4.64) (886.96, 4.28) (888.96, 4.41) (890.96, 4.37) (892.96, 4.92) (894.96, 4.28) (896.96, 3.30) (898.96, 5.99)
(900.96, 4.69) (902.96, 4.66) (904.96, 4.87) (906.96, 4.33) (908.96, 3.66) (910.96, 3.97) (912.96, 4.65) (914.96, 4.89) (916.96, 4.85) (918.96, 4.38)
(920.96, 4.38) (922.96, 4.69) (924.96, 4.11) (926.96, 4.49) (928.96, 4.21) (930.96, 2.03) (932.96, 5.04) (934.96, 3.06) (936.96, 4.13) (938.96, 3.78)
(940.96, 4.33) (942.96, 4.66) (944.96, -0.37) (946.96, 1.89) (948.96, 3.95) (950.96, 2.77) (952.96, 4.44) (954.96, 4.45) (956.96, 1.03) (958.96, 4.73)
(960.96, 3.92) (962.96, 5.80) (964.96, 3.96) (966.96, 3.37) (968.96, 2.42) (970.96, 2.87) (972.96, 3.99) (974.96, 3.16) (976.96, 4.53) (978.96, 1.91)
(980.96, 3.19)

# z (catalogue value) 0.05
